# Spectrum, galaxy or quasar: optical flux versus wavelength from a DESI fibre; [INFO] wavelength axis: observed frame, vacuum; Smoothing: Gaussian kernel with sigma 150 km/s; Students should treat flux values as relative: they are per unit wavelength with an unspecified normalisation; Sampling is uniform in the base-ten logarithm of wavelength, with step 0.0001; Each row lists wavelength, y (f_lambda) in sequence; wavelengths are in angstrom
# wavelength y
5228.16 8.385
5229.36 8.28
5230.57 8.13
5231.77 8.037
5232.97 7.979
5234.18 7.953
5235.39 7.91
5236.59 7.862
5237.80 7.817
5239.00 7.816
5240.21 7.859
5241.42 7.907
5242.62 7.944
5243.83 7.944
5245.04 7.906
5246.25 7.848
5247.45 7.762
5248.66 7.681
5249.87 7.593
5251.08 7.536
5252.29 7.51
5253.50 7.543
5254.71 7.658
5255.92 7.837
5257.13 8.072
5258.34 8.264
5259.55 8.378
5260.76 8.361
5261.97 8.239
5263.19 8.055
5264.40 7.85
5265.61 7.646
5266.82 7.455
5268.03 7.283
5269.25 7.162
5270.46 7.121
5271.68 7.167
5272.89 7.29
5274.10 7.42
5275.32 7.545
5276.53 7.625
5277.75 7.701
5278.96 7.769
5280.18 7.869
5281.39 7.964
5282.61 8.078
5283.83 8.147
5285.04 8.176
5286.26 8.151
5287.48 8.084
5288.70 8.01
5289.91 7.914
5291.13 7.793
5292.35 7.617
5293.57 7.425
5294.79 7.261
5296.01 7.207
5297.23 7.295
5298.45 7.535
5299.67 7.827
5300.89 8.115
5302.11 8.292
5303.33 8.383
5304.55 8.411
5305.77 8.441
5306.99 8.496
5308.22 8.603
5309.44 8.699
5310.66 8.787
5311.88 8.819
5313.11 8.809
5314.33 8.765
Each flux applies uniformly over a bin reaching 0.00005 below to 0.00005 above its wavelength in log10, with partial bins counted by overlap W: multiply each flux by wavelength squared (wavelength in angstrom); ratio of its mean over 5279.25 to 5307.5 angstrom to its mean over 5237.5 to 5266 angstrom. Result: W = 1.02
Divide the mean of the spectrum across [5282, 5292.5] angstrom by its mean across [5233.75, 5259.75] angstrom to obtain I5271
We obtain 1.02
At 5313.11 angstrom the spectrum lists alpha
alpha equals 8.809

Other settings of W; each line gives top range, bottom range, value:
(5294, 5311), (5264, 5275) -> 1.11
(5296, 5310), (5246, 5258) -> 1.08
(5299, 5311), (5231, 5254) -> 1.10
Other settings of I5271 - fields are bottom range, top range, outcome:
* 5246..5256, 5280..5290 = 1.05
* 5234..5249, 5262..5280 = 0.96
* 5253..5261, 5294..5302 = 0.95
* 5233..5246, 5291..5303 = 0.97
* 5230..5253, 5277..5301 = 0.99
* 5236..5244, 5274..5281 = 0.98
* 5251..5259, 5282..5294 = 1.02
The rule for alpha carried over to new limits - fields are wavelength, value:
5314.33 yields 8.765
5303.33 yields 8.383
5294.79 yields 7.261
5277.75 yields 7.701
